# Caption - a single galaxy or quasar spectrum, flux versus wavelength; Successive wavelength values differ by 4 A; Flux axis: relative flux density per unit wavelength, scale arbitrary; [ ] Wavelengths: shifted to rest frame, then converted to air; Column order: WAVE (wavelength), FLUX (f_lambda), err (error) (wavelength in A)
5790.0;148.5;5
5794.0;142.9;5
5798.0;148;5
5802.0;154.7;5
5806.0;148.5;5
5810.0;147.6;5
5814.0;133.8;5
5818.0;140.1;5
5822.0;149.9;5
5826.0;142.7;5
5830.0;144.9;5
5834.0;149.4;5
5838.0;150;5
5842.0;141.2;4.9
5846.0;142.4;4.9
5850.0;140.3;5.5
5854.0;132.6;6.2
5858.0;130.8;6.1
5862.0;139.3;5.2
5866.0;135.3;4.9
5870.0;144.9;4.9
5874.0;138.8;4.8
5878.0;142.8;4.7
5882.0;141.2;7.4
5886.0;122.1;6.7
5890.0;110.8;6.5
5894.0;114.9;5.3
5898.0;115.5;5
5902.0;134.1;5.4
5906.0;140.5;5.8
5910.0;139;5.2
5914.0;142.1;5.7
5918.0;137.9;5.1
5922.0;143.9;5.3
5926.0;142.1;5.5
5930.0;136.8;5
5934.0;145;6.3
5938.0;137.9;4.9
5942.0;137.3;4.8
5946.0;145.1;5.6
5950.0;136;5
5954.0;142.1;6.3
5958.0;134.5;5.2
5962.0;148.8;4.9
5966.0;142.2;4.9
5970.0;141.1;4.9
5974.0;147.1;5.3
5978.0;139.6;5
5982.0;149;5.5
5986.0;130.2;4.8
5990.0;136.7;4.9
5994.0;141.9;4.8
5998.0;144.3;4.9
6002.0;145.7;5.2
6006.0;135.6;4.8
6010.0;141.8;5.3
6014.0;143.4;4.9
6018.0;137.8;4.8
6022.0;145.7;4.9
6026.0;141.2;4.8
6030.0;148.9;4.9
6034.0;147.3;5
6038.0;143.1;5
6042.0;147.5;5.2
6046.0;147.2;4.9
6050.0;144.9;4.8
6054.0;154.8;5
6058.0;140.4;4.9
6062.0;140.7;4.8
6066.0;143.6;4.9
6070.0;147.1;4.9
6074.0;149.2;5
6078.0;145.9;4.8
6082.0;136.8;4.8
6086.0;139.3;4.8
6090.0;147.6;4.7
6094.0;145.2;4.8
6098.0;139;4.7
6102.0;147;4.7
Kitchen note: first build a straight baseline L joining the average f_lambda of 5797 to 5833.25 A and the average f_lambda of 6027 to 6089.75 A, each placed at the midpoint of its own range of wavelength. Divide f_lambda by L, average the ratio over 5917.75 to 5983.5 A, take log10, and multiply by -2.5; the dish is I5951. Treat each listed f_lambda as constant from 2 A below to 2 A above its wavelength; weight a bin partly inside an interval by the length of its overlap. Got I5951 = 0.028 mag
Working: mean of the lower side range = 146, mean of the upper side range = 145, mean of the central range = 142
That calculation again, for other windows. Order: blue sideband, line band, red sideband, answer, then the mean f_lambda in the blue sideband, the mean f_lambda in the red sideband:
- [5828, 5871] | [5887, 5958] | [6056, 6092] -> 0.05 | 141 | 143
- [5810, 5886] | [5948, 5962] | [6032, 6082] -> 0.03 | 141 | 146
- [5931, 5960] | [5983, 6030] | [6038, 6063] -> 0.02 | 140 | 146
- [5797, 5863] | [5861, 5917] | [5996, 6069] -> 0.08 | 143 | 144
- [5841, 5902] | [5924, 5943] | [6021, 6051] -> -0.02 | 133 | 146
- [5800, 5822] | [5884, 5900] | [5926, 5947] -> 0.22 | 145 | 140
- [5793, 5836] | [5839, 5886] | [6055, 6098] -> 0.05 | 146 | 144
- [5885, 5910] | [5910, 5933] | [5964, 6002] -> -0.09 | 124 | 142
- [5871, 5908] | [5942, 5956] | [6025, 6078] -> -0.04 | 129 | 146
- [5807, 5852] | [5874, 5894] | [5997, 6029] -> 0.12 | 144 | 142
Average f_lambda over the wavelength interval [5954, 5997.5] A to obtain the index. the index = 141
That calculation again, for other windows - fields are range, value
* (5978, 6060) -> 143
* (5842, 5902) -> 133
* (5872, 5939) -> 134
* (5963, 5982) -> 144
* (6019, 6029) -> 143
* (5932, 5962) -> 140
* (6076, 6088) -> 141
